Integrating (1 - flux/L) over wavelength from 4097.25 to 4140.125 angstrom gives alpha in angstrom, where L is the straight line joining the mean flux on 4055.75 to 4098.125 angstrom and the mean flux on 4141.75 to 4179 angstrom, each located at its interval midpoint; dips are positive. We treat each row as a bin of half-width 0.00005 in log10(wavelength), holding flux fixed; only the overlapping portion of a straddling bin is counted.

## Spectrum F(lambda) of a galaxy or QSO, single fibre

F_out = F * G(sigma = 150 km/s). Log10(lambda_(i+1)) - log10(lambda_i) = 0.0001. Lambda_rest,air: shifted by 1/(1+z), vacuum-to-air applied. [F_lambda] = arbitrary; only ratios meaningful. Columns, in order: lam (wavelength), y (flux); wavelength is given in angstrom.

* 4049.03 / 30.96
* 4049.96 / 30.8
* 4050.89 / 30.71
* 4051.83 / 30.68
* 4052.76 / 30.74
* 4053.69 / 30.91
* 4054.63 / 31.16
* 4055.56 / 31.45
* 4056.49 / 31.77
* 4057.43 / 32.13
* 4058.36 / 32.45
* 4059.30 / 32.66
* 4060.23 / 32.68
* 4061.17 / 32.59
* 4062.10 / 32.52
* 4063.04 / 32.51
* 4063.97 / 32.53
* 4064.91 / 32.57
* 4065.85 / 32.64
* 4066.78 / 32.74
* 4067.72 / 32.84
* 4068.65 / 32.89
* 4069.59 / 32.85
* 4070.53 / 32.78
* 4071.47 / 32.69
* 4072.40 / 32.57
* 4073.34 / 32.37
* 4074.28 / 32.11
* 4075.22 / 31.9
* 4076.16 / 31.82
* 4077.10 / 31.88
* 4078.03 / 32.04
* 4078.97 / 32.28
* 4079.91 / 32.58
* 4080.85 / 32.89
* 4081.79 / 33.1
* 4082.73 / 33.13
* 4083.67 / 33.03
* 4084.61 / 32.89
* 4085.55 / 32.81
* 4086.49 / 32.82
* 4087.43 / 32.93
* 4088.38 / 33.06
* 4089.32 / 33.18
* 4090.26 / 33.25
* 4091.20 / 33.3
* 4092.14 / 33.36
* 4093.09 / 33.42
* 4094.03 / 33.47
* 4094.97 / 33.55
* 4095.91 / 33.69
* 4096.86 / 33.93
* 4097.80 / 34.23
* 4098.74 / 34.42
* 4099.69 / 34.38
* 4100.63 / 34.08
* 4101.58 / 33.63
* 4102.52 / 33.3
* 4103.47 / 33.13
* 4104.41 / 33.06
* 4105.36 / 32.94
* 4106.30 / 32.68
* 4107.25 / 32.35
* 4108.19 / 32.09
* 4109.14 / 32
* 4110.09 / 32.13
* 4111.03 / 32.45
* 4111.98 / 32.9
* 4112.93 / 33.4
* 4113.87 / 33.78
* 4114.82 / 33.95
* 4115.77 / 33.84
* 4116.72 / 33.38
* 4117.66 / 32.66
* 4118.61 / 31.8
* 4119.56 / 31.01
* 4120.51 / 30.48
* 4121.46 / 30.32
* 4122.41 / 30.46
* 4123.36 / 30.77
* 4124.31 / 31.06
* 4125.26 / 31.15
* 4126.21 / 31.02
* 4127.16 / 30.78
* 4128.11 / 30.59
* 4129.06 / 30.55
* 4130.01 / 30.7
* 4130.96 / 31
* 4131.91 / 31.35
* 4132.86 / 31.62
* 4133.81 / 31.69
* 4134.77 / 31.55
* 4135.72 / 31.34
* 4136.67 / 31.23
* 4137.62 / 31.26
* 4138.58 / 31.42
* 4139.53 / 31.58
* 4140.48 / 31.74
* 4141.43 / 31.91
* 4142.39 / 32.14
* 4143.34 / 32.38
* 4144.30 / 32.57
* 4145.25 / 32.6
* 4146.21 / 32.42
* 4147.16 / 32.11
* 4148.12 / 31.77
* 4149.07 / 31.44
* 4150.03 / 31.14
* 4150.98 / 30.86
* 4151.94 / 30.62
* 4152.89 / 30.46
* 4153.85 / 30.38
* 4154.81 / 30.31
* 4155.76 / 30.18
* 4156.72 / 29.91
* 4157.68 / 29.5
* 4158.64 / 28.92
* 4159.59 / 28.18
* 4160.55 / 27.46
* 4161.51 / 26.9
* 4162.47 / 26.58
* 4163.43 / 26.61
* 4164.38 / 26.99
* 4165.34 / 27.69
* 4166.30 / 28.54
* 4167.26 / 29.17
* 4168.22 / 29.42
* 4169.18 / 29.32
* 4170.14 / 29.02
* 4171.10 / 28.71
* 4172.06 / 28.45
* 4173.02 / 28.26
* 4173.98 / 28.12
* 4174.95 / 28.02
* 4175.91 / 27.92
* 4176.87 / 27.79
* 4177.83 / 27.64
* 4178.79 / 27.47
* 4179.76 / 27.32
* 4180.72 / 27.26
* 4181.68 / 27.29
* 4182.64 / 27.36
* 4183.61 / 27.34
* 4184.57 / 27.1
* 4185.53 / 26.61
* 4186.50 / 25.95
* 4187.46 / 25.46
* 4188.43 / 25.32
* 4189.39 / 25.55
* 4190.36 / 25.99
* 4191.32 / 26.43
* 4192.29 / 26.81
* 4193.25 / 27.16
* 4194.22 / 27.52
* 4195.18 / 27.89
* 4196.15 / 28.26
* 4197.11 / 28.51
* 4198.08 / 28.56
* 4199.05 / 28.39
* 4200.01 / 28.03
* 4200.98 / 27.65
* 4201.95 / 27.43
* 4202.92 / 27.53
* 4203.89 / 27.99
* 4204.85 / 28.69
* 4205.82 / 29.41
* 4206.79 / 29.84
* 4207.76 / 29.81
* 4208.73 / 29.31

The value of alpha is -1.4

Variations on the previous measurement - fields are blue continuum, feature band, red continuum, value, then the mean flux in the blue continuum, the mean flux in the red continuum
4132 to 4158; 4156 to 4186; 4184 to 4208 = 1.4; 31.3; 27.5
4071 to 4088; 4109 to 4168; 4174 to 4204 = -2.3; 32.5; 27.3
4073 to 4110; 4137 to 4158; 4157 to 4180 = -1.3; 33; 28.1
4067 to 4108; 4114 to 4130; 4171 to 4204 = -0.2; 33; 27.4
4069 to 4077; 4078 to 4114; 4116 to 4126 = -1.4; 32.3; 31.4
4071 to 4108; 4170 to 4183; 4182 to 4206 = 0.2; 33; 27.3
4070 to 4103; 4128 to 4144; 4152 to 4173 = -0.6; 33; 28.7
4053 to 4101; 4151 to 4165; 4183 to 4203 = 0.0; 32.8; 27.1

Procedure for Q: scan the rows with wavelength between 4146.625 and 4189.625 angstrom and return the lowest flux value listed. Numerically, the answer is 25.32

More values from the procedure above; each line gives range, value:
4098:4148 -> 30.32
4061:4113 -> 31.82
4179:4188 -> 25.46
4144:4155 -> 30.31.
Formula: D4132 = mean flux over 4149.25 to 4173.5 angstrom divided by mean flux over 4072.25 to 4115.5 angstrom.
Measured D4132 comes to 0.88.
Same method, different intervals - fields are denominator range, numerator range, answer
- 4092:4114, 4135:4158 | 0.94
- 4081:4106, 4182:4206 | 0.82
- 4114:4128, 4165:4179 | 0.90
